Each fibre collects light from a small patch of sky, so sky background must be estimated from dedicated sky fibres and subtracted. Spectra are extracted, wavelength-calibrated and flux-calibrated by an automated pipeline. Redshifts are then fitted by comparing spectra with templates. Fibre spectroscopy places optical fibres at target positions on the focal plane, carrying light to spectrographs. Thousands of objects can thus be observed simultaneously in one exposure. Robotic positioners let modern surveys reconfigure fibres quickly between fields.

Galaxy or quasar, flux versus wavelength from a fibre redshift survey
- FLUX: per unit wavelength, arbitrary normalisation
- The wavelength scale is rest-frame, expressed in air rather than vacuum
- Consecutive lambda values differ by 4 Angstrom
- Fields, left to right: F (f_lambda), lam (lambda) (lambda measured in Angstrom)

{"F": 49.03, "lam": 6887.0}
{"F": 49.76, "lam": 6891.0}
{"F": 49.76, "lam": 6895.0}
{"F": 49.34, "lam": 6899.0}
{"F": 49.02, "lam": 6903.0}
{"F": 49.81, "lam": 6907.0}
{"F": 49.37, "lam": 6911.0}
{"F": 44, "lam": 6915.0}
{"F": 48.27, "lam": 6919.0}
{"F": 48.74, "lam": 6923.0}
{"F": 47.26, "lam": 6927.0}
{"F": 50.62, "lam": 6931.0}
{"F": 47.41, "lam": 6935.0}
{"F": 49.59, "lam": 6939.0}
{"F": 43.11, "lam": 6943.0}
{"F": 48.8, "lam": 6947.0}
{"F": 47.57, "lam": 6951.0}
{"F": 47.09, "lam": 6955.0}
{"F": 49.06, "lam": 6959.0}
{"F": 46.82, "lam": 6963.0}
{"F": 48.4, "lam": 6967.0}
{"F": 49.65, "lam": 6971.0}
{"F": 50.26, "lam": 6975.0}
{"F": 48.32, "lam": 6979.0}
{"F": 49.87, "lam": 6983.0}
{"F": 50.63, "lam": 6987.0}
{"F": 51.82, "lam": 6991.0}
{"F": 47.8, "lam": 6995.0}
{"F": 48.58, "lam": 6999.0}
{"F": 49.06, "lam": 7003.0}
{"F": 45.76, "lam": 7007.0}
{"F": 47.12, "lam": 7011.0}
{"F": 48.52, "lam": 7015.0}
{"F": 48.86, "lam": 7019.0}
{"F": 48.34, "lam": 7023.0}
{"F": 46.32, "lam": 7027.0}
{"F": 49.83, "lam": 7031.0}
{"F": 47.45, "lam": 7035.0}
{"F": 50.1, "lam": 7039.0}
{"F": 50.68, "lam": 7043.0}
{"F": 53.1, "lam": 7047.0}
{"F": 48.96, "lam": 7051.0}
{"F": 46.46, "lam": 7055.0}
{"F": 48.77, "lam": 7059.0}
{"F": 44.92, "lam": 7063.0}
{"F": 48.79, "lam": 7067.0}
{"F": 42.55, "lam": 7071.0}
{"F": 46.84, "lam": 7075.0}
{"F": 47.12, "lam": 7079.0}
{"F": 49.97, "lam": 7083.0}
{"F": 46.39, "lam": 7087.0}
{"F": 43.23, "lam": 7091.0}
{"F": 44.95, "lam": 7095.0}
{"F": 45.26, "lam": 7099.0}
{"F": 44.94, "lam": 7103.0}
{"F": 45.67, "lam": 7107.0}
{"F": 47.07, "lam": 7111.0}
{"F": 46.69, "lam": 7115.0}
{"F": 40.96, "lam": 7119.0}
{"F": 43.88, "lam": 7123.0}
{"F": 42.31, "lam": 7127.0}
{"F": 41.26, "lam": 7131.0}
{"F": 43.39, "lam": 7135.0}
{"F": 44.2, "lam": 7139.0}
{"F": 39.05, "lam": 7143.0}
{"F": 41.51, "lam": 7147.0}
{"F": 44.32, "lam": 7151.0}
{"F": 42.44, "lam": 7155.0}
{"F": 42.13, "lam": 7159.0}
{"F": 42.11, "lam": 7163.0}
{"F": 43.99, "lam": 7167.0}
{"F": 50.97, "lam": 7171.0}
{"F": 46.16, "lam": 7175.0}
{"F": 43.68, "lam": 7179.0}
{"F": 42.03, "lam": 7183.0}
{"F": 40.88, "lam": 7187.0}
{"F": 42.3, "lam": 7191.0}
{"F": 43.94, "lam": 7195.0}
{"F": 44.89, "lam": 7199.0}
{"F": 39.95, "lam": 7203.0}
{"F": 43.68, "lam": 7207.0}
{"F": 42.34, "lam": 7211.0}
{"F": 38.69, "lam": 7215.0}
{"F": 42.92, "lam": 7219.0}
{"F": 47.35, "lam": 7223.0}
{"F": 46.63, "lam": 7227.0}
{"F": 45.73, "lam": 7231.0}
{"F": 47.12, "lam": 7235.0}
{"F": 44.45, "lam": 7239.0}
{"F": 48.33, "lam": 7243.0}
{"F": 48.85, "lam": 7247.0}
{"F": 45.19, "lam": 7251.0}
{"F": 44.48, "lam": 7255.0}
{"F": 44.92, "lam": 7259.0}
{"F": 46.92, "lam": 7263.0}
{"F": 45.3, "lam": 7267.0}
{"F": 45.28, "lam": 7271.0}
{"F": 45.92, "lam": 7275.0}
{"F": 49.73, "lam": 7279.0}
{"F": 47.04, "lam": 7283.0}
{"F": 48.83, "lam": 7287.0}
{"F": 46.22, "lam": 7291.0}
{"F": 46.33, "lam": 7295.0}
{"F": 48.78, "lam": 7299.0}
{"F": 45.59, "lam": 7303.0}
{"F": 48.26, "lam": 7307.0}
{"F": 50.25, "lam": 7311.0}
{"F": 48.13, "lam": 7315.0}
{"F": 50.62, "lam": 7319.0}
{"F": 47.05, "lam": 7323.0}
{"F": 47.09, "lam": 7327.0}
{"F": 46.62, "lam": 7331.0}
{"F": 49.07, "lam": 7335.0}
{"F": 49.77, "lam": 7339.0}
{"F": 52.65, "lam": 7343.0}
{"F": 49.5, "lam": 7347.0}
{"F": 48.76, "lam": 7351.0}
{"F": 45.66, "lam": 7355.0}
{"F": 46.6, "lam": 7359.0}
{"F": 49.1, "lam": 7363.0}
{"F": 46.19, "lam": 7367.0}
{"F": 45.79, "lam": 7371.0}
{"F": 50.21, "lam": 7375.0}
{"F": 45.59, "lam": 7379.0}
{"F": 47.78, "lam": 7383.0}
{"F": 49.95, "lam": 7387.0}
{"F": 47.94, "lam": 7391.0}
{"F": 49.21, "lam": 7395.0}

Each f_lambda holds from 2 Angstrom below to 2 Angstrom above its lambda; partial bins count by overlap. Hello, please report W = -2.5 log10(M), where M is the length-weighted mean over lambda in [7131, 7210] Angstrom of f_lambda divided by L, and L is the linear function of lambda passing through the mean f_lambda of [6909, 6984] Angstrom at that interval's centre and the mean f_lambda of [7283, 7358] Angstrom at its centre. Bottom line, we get 0.12 mag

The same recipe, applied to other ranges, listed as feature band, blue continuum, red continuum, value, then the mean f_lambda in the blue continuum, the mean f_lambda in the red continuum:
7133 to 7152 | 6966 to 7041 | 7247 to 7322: 0.13 mag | 48.8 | 47.1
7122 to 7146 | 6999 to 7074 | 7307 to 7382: 0.14 mag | 48.1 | 48.3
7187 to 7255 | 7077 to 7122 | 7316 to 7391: 0.06 mag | 45.6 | 48.2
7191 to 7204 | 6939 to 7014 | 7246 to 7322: 0.11 mag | 48.4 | 47.2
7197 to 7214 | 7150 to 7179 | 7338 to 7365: 0.07 mag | 44.5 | 48.8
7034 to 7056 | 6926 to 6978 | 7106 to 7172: -0.09 mag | 48.1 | 43.5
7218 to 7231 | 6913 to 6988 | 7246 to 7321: 0.03 mag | 48.1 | 47.2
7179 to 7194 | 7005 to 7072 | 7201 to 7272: 0.09 mag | 48.1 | 44.9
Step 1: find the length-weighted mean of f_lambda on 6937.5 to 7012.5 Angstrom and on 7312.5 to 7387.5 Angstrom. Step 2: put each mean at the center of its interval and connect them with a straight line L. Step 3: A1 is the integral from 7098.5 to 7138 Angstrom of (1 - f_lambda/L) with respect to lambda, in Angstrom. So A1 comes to 3.4 Angstrom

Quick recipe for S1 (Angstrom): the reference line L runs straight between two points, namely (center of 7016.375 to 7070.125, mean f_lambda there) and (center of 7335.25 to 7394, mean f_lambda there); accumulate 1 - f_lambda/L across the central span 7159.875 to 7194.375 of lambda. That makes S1 3.2 Angstrom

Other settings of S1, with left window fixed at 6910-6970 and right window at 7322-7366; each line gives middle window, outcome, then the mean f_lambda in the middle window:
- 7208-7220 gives 1.69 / 41.4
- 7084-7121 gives 2.18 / 45.2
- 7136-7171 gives 3.70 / 43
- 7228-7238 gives 0.40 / 46.2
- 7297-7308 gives 0.18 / 47.5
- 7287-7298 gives 0.29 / 47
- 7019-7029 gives 0.05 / 47.6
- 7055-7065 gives 0.24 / 46.8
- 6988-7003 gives -0.51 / 49.4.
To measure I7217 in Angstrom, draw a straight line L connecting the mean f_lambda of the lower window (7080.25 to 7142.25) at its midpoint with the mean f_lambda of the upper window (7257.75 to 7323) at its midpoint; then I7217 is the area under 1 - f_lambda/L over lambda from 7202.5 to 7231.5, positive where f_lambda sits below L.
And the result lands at 1.7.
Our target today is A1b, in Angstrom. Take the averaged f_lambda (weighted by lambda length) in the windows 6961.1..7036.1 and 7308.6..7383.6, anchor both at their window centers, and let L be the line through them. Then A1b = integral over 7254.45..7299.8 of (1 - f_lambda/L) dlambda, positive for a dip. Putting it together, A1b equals 1.6 Angstrom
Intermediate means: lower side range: 48.6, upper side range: 48.2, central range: 46.7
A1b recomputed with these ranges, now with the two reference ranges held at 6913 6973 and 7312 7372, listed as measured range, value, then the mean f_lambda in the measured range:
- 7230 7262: 1.3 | 46.2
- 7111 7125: 1.1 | 44.3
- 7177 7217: 4.9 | 42.2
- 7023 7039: -0.1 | 48.2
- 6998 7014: 0.1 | 47.6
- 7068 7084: 0.5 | 46.5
